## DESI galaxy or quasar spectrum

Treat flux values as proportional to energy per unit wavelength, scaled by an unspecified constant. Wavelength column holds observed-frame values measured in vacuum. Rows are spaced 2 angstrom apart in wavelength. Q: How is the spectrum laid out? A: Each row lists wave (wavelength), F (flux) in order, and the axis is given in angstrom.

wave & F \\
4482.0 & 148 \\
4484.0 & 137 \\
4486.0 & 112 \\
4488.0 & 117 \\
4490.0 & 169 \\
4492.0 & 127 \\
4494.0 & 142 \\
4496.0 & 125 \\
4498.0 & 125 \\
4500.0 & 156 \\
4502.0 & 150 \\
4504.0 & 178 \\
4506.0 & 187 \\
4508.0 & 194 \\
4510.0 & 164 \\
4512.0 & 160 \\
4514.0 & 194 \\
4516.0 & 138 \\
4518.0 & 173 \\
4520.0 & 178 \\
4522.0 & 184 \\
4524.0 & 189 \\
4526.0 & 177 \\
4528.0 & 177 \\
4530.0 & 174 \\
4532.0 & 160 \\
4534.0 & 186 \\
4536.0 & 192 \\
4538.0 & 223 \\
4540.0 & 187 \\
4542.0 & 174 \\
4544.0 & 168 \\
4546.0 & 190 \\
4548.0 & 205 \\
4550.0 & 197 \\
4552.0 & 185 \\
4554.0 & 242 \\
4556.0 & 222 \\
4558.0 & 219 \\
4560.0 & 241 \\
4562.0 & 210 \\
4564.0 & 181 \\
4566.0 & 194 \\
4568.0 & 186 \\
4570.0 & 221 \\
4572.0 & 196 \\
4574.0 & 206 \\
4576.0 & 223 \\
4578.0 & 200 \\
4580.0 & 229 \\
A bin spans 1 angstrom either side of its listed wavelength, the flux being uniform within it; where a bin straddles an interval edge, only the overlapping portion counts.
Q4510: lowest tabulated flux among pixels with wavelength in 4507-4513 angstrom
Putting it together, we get 160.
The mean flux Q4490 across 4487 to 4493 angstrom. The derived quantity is 138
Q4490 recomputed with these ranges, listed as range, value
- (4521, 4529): 182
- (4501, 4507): 172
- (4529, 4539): 187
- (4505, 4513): 176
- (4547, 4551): 201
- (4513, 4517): 166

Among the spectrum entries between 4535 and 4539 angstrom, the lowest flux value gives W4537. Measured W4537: 192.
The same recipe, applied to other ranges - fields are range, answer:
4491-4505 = 125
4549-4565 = 181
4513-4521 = 138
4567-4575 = 186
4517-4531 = 173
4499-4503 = 150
